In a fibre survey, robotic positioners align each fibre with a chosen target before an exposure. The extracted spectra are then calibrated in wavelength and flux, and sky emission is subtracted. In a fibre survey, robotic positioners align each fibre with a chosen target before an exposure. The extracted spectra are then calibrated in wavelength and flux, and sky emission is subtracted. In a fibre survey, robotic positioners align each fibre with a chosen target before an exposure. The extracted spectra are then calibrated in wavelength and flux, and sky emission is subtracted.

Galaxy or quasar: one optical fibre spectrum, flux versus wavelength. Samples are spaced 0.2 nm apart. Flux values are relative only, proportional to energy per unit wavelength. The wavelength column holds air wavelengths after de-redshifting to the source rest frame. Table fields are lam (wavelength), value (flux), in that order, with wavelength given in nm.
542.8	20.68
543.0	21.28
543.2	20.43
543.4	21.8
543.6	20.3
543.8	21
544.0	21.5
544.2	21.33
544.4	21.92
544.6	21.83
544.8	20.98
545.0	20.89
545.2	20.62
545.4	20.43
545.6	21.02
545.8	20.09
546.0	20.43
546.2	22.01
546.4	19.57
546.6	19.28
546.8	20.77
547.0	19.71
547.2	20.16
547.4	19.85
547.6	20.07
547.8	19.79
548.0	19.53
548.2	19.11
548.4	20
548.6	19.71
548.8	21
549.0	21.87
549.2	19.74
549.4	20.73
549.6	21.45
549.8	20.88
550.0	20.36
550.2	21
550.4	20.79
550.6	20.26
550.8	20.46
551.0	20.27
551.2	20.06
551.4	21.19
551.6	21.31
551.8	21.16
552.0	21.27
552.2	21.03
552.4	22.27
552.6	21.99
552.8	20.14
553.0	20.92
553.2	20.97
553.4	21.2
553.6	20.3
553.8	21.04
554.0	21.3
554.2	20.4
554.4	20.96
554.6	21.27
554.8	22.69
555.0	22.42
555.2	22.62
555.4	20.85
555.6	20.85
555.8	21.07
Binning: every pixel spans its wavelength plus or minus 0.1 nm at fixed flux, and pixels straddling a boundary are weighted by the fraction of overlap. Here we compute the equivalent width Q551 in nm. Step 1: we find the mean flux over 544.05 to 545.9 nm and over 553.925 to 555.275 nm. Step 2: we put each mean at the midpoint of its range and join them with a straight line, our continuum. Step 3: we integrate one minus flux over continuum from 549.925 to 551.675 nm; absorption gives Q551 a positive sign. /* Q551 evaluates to 0.06 nm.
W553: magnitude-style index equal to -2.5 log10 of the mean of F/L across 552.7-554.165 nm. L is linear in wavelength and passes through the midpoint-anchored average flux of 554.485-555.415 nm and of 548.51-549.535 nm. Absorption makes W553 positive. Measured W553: 0.045 mag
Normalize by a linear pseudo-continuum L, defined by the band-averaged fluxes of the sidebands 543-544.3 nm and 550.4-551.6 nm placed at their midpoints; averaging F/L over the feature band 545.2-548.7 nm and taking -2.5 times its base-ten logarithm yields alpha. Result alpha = 0.04 mag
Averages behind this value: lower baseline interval 21.1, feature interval 20.1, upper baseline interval 20.5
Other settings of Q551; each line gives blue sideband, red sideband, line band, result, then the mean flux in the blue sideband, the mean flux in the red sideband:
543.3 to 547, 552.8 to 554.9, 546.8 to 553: 0.113 nm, 20.8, 21.1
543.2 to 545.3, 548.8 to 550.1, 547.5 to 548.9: 0.070 nm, 21.2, 20.9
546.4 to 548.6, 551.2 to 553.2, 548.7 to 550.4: -0.039 nm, 19.8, 21.2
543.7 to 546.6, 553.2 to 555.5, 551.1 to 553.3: 0.013 nm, 20.9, 21.4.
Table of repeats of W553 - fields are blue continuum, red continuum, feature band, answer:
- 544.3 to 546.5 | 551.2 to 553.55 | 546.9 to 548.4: 0.06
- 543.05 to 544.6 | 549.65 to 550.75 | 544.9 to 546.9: 0.03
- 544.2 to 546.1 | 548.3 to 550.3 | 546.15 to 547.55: 0.04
